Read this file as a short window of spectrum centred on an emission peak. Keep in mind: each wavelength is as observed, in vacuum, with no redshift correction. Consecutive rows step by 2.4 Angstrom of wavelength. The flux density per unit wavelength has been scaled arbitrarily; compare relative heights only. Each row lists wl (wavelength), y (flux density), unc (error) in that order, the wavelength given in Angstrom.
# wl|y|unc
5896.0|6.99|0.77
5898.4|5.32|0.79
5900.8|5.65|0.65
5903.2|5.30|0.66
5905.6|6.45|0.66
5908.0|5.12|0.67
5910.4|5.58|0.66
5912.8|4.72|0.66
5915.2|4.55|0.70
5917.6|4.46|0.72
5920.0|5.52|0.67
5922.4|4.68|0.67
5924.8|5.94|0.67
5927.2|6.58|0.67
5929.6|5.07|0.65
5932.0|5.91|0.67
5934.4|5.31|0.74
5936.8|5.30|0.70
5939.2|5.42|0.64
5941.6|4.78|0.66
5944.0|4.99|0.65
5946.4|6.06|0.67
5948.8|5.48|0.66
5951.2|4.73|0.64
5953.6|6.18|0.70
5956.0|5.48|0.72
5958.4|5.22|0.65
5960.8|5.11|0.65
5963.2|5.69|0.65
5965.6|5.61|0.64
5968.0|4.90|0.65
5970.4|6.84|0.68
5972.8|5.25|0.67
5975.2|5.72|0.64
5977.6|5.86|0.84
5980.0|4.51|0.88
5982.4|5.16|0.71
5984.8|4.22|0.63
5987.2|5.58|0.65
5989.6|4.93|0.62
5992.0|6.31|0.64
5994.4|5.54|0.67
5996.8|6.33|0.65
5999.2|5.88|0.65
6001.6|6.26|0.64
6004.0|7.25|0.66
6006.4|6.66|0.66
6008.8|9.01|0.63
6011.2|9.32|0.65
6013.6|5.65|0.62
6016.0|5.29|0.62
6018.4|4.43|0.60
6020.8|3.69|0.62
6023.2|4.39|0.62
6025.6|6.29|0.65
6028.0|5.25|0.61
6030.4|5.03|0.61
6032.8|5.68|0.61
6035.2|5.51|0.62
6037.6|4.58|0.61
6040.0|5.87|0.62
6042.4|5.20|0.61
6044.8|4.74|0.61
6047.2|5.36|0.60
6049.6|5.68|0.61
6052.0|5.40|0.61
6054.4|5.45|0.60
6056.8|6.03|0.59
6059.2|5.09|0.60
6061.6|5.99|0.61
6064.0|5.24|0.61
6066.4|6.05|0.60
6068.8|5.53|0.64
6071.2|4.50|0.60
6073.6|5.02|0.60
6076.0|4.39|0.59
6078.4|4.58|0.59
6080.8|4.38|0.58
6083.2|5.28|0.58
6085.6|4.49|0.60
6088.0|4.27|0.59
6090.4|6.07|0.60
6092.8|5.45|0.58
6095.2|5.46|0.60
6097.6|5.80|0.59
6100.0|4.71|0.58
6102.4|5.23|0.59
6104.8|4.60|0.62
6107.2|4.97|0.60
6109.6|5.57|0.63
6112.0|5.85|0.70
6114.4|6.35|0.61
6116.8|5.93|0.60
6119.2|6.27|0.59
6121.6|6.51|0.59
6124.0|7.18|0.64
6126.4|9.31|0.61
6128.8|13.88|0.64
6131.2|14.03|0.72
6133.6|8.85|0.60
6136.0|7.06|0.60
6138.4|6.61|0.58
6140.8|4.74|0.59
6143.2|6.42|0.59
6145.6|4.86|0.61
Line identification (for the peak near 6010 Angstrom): Hbeta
